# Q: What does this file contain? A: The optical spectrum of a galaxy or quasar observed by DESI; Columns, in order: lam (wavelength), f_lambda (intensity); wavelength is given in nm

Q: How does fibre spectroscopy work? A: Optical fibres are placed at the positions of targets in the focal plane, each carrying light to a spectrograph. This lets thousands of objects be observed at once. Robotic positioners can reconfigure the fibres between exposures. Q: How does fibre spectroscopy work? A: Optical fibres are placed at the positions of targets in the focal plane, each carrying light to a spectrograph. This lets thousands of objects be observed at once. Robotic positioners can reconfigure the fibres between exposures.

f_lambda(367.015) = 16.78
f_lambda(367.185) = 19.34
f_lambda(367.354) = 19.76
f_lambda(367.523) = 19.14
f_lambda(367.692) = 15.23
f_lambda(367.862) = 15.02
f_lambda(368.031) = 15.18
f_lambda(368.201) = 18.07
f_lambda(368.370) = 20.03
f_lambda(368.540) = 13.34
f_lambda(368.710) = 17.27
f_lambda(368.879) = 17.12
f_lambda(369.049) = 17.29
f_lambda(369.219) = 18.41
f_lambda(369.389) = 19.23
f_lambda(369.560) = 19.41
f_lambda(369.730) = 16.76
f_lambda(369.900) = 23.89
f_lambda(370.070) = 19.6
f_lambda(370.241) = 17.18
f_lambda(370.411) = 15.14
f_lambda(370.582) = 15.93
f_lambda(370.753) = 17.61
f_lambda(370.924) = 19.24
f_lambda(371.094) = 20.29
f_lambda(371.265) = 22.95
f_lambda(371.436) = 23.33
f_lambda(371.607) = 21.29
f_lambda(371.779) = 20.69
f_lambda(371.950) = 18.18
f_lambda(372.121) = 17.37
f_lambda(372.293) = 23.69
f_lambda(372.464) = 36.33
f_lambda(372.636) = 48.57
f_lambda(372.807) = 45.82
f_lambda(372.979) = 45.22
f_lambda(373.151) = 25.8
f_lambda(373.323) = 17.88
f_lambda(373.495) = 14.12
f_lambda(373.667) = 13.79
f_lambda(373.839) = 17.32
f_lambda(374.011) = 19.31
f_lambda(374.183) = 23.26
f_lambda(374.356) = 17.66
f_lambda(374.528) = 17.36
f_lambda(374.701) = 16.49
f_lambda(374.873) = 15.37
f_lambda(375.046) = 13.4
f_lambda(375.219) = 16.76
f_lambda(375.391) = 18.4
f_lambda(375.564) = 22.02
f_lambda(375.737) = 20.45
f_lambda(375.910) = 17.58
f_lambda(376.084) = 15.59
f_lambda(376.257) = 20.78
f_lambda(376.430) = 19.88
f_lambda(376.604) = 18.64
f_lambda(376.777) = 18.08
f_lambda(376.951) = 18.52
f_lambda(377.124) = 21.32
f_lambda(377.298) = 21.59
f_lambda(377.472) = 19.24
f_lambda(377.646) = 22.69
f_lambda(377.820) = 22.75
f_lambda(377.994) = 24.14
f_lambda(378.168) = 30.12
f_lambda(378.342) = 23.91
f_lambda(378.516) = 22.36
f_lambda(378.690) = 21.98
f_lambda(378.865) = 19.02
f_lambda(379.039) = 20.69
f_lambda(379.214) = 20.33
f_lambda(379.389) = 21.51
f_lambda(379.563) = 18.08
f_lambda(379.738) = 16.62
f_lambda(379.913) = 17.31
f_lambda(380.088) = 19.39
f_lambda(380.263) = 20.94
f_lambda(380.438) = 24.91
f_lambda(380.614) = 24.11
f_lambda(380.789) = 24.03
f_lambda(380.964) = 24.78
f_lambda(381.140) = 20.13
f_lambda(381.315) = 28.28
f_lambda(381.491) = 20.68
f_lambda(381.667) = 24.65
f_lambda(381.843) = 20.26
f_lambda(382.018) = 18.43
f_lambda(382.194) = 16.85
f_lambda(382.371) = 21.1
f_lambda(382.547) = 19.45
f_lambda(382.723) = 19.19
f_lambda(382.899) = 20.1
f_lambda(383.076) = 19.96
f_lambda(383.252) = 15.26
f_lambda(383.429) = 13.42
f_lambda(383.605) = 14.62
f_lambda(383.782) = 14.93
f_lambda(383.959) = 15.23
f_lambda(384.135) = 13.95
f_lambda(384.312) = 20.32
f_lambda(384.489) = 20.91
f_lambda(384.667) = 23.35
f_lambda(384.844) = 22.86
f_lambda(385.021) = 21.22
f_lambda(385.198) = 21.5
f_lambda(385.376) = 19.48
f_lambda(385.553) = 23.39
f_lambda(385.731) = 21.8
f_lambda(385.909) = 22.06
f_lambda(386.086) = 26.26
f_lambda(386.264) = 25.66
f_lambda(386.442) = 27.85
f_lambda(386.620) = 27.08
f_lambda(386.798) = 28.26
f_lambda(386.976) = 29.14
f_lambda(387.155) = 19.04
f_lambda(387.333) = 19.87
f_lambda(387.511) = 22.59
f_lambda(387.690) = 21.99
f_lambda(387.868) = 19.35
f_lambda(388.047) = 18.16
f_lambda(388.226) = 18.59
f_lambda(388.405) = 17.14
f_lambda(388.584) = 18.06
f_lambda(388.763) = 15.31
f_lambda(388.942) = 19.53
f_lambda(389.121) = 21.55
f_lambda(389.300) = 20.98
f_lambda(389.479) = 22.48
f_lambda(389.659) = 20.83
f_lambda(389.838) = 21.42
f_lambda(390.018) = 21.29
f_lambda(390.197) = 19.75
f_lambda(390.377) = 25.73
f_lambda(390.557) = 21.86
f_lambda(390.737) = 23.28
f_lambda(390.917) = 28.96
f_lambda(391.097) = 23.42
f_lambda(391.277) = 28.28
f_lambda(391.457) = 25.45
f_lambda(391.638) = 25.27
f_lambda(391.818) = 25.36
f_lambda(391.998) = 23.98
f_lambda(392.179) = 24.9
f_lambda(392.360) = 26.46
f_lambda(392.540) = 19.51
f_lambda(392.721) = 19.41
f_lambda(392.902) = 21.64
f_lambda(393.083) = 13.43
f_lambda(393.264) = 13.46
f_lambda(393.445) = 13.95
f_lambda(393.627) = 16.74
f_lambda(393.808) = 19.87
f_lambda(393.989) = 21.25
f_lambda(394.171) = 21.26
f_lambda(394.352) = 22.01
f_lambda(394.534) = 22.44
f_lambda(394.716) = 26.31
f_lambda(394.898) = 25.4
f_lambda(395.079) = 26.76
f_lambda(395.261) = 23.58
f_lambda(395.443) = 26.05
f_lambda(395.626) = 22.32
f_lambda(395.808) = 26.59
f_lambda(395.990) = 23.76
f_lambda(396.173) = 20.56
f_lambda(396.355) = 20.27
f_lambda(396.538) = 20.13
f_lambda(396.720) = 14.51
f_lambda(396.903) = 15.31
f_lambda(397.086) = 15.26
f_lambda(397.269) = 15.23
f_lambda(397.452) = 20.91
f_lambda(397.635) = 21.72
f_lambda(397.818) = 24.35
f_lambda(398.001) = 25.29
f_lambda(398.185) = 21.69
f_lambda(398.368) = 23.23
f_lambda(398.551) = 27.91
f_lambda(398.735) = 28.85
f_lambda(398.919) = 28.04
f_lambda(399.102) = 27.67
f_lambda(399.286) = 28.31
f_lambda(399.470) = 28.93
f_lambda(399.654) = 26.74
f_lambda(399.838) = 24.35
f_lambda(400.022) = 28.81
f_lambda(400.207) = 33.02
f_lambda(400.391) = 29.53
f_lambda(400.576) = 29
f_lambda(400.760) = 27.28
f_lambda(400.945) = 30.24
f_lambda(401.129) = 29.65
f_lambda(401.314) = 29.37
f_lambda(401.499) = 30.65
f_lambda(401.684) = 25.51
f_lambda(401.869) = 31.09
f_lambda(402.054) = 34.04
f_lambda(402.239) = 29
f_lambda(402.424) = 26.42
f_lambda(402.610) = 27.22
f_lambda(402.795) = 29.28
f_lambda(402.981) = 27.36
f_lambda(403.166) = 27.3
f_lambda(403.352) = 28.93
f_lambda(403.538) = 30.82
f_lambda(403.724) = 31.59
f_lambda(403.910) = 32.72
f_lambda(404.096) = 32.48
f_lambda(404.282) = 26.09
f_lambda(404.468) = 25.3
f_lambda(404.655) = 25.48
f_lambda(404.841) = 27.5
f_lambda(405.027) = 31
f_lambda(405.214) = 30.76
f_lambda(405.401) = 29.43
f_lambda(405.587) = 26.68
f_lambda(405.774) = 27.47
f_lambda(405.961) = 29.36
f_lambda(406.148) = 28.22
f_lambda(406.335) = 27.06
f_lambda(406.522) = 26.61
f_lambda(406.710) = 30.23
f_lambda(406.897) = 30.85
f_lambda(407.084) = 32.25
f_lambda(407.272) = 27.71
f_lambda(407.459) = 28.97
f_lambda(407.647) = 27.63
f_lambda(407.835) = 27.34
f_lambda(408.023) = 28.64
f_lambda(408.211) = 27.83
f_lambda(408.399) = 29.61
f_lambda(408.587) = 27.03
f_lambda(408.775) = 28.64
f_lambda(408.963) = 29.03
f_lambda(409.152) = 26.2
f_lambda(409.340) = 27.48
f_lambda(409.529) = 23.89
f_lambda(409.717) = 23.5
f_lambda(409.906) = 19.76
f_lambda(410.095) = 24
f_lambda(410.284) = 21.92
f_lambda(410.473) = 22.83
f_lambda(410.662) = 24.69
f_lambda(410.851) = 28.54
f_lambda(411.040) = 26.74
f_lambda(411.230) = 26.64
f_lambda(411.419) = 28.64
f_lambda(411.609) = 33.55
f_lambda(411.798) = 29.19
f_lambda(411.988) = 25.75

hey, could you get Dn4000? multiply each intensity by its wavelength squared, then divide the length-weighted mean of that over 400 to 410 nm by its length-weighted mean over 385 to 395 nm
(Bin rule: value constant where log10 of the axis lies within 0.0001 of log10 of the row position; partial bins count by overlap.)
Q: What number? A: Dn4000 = 1.40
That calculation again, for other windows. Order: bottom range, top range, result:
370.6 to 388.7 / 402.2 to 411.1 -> 1.49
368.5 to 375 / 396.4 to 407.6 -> 1.49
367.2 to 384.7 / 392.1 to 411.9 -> 1.46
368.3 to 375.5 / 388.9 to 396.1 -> 1.19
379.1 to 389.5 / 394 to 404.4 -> 1.35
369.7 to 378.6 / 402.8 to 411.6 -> 1.53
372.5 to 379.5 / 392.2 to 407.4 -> 1.33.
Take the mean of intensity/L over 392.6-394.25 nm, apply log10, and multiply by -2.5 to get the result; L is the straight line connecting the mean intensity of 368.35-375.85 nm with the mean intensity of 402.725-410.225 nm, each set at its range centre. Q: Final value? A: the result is 0.38 mag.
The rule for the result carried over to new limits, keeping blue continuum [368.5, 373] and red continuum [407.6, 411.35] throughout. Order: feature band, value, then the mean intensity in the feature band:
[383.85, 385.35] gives 0.195 mag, 19.8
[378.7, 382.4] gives 0.112 mag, 21.1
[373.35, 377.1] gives 0.265 mag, 17.9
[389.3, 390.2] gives 0.141 mag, 21.3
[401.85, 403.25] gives -0.138 mag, 28.9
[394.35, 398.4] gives 0.138 mag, 21.9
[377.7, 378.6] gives -0.067 mag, 24.6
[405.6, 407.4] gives -0.118 mag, 28.8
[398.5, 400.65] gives -0.133 mag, 28.4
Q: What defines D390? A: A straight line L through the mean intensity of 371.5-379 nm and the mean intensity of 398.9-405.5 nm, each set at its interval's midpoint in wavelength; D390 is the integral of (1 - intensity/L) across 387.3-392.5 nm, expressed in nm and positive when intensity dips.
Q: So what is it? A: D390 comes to 0.73 nm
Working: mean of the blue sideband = 22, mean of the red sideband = 28.9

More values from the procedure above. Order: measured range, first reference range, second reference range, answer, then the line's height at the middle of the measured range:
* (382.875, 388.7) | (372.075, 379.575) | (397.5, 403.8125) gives 0.89 nm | 24.4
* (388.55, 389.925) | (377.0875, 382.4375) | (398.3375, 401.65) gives 0.26 nm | 24.9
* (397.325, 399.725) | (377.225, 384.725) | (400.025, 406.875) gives 0.15 nm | 27.1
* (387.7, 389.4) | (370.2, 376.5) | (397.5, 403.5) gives 0.41 nm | 25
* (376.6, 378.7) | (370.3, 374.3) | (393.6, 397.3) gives 0.09 nm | 23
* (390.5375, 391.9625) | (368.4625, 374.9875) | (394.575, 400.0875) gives -0.14 nm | 23.1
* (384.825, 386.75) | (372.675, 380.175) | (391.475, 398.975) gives -0.21 nm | 21.4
